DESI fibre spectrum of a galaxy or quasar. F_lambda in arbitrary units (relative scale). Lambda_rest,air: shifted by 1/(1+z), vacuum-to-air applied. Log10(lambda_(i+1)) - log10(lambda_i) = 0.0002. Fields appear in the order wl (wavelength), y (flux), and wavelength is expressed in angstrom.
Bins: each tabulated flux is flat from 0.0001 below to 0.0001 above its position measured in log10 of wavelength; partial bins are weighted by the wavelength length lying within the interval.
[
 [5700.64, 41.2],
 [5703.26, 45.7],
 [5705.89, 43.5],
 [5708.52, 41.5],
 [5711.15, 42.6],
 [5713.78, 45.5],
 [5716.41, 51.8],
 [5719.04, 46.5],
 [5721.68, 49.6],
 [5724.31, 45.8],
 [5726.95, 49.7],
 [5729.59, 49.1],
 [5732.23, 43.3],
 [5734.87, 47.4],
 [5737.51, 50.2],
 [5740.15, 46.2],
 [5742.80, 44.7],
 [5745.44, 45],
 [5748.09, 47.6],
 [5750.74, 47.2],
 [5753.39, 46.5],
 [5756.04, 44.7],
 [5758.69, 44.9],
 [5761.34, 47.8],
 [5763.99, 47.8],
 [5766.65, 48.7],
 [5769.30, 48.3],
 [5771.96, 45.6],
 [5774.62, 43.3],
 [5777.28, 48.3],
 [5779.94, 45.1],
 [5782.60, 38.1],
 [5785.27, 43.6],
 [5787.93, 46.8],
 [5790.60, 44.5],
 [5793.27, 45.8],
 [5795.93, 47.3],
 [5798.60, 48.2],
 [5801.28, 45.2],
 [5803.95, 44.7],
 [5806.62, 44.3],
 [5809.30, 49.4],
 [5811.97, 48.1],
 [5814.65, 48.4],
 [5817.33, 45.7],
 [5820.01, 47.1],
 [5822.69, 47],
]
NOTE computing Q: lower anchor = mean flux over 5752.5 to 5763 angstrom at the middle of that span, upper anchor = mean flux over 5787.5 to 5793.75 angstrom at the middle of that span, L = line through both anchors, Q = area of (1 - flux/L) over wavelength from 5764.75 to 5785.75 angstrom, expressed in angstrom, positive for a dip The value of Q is 0.2 angstrom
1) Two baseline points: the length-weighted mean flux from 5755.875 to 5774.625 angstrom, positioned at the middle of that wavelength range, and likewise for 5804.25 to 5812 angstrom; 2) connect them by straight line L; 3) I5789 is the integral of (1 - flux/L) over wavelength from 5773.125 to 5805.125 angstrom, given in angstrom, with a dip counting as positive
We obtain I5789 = 1.2 angstrom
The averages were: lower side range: 46.7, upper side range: 46.8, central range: 45.1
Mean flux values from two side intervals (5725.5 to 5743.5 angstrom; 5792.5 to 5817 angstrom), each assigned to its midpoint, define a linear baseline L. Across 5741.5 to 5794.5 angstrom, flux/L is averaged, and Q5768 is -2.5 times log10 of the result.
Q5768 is 0.03 mag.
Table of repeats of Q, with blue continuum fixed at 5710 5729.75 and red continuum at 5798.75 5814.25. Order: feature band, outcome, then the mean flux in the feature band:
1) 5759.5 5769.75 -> -0.20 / 48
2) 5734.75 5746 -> 0.14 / 46.8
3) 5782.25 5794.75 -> 0.68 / 44.3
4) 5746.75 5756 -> 0.08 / 46.7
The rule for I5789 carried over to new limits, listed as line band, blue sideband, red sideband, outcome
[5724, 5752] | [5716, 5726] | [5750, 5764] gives 0.2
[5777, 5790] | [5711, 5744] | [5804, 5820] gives 0.8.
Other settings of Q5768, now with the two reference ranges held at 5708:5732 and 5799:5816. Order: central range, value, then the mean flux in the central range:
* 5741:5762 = 0.02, 46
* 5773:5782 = 0.04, 45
